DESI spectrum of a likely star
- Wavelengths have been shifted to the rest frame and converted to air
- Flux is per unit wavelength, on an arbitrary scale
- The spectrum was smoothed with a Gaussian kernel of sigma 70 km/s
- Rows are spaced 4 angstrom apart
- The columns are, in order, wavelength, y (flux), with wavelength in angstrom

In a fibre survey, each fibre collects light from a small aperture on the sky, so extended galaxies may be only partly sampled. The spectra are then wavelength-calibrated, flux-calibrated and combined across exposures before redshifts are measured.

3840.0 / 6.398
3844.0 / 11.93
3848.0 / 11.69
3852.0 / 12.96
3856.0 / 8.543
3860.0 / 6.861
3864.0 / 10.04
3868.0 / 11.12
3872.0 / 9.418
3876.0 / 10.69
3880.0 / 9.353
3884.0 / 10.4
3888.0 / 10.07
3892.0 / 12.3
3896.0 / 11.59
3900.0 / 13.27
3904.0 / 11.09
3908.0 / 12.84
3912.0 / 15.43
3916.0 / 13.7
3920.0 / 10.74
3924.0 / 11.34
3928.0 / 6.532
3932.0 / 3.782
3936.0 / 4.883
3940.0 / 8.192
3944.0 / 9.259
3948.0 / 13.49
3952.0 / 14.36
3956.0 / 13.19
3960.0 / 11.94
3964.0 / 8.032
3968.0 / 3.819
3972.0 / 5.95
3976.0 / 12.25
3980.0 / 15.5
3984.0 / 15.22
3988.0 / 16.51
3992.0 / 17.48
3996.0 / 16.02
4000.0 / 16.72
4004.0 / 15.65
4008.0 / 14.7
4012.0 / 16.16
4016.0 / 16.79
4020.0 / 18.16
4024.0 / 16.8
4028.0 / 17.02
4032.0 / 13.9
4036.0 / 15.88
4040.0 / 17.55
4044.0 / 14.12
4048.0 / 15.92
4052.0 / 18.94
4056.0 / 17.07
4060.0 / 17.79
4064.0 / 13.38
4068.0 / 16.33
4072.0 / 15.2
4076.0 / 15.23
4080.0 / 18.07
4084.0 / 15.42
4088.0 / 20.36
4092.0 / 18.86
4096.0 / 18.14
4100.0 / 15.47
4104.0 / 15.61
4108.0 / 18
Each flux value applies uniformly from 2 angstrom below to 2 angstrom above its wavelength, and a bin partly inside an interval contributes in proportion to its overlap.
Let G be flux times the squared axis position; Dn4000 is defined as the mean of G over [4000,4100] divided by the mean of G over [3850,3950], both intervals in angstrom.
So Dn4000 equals 1.73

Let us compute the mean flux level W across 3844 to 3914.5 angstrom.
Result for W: 11.1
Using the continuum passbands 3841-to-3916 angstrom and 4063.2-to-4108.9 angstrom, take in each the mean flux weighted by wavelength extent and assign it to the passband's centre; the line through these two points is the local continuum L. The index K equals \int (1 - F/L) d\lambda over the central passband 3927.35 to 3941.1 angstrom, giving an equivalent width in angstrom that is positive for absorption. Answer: 7.6 angstrom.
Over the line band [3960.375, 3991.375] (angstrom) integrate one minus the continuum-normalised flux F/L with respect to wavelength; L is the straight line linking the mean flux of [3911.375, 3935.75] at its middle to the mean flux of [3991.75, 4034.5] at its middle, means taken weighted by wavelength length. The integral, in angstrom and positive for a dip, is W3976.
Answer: 5.2 angstrom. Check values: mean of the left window 9.58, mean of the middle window 11.4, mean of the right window 16.3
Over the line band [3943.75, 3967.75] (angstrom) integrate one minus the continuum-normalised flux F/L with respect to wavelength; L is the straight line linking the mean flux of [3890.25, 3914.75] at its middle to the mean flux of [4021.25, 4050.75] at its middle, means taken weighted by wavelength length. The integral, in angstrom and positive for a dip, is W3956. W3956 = 4.67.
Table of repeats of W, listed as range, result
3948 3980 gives 10.5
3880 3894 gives 10.7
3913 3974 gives 9.38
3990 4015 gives 16.1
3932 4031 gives 13.1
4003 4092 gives 16.4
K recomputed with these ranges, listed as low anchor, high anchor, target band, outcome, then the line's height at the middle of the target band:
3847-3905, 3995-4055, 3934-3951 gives 5.1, 13.1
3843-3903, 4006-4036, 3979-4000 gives -1.7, 15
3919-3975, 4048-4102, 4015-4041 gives -4.8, 14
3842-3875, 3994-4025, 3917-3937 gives 7.8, 13.1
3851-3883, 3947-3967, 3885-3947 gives 2.2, 10.8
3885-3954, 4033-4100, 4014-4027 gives -2.1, 14.8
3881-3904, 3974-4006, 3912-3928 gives 1.1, 12.6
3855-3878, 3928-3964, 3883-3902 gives -4.1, 9.52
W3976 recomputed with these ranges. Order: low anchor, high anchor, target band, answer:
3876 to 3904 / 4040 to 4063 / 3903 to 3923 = -1.45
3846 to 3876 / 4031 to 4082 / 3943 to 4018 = 2.76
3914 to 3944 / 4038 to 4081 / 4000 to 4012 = -2.30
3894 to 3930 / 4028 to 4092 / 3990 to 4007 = -2.15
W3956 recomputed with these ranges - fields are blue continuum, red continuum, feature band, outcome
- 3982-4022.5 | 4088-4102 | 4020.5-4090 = 3.16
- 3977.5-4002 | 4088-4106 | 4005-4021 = 0.13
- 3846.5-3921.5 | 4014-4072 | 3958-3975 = 7.51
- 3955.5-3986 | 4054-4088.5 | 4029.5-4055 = -2.40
